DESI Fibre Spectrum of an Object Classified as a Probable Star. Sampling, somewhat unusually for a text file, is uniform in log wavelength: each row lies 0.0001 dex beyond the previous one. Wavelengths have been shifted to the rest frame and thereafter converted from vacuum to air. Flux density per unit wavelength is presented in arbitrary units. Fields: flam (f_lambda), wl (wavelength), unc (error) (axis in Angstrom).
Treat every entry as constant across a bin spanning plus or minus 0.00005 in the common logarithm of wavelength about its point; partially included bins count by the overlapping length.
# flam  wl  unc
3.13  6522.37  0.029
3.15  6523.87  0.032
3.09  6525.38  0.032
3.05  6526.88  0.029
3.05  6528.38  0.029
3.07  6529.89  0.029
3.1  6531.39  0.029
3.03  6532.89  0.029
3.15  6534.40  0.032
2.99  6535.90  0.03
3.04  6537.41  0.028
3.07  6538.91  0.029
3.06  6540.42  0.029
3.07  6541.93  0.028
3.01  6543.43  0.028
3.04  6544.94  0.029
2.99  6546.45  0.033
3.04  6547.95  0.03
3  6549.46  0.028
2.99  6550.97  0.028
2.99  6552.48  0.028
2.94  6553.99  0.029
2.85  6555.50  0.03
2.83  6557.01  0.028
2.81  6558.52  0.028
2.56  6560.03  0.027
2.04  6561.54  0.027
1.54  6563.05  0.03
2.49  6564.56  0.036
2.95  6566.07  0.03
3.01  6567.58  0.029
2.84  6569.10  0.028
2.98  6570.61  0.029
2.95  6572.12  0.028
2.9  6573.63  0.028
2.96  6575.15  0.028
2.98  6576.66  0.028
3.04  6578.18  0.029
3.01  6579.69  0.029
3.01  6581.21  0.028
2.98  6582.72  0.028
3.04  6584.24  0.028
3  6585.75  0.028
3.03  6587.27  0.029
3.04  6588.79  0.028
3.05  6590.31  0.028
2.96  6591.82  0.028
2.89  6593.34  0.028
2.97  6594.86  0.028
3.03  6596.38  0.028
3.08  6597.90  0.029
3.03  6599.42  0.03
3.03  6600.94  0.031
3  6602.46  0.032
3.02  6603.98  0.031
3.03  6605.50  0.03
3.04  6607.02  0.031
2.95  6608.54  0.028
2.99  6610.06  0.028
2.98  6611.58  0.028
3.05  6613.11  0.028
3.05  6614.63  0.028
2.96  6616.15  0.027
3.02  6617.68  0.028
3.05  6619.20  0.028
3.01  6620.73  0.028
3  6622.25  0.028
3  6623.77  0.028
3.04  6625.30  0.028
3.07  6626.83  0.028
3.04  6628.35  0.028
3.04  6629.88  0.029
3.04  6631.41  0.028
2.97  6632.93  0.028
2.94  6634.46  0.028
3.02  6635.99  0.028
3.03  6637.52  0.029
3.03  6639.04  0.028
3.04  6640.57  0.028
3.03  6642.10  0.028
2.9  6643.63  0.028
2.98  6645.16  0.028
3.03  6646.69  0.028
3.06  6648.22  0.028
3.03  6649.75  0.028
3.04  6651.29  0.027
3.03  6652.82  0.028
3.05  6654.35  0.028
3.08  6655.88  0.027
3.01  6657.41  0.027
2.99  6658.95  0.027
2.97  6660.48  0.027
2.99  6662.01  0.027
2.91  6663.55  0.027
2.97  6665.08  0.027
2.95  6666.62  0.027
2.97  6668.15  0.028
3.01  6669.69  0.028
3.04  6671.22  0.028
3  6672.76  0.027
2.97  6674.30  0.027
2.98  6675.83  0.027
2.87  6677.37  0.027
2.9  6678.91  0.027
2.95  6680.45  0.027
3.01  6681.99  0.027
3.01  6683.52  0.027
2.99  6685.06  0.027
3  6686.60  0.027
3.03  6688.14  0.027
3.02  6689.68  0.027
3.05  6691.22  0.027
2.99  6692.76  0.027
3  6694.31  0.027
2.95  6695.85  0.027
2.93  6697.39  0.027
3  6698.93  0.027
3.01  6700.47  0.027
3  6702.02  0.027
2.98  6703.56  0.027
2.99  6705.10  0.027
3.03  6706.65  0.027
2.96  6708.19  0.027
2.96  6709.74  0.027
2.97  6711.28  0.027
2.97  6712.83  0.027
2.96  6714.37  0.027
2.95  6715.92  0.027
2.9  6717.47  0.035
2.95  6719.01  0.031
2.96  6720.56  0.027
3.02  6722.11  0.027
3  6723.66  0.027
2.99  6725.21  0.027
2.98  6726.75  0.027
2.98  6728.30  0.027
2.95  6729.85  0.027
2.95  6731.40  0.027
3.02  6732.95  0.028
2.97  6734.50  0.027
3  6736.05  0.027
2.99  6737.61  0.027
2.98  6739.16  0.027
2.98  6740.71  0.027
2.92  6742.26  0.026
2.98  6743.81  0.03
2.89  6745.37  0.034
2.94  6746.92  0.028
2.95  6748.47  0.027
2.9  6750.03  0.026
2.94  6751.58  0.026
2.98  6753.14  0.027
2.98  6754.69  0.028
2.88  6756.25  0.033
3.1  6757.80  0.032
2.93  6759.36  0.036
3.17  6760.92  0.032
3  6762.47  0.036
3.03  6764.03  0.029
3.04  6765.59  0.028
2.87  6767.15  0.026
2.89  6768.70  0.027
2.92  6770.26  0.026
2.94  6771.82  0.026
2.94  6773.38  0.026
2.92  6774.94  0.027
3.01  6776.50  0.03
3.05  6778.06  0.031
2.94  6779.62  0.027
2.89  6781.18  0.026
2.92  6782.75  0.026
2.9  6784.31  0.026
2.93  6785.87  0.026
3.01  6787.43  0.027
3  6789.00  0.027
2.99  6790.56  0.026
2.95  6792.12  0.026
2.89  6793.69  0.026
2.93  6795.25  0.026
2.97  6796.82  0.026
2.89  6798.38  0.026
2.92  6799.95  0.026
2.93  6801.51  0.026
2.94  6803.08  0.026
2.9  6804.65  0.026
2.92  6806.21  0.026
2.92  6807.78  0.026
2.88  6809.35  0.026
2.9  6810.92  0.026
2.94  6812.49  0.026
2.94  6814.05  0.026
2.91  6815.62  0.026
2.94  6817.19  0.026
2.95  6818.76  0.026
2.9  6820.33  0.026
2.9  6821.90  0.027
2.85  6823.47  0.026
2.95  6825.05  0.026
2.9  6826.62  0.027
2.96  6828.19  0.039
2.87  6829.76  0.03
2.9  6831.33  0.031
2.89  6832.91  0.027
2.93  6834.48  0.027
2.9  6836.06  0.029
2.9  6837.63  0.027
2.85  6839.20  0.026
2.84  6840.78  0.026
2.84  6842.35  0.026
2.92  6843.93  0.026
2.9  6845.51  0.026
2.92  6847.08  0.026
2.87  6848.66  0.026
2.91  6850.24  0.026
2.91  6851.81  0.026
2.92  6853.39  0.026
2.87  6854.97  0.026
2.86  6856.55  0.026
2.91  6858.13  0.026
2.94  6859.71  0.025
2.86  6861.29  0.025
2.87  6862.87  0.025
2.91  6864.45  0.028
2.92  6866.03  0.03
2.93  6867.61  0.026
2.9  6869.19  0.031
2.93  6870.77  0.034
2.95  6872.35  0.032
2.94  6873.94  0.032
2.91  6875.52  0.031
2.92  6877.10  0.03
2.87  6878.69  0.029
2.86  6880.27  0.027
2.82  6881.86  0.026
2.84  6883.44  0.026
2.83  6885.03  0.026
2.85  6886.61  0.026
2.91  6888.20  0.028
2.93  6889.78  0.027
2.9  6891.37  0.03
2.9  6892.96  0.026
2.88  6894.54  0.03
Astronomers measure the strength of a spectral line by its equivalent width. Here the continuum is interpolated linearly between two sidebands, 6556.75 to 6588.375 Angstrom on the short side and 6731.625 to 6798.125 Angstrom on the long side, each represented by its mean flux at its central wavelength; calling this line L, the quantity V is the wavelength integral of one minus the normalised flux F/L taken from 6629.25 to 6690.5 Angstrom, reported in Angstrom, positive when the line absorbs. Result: -2.5 Angstrom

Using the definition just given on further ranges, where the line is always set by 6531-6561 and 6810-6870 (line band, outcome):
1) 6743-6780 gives -0.6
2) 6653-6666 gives -0.2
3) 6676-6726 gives -0.8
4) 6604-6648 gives -0.9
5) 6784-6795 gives -0.2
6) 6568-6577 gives 0.1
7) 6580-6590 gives -0.2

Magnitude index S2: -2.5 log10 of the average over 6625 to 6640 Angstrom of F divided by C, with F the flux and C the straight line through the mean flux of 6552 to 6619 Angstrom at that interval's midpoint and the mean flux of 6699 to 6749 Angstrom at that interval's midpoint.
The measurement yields -0.03 mag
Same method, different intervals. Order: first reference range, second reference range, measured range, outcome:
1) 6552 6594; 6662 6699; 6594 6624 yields -0.05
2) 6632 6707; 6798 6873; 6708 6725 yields 0.00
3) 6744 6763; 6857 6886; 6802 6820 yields 0.00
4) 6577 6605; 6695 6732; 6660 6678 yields 0.01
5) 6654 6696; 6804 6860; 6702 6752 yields 0.00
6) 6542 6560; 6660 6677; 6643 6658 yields -0.02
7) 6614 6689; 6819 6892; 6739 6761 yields 0.00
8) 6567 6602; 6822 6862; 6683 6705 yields -0.02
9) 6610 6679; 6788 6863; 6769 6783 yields 0.00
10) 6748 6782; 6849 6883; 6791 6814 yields 0.01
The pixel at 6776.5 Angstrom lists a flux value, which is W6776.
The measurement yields 3.01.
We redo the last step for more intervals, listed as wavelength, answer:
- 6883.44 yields 2.84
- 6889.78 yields 2.93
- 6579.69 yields 3.01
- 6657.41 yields 3.01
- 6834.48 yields 2.93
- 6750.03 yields 2.9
